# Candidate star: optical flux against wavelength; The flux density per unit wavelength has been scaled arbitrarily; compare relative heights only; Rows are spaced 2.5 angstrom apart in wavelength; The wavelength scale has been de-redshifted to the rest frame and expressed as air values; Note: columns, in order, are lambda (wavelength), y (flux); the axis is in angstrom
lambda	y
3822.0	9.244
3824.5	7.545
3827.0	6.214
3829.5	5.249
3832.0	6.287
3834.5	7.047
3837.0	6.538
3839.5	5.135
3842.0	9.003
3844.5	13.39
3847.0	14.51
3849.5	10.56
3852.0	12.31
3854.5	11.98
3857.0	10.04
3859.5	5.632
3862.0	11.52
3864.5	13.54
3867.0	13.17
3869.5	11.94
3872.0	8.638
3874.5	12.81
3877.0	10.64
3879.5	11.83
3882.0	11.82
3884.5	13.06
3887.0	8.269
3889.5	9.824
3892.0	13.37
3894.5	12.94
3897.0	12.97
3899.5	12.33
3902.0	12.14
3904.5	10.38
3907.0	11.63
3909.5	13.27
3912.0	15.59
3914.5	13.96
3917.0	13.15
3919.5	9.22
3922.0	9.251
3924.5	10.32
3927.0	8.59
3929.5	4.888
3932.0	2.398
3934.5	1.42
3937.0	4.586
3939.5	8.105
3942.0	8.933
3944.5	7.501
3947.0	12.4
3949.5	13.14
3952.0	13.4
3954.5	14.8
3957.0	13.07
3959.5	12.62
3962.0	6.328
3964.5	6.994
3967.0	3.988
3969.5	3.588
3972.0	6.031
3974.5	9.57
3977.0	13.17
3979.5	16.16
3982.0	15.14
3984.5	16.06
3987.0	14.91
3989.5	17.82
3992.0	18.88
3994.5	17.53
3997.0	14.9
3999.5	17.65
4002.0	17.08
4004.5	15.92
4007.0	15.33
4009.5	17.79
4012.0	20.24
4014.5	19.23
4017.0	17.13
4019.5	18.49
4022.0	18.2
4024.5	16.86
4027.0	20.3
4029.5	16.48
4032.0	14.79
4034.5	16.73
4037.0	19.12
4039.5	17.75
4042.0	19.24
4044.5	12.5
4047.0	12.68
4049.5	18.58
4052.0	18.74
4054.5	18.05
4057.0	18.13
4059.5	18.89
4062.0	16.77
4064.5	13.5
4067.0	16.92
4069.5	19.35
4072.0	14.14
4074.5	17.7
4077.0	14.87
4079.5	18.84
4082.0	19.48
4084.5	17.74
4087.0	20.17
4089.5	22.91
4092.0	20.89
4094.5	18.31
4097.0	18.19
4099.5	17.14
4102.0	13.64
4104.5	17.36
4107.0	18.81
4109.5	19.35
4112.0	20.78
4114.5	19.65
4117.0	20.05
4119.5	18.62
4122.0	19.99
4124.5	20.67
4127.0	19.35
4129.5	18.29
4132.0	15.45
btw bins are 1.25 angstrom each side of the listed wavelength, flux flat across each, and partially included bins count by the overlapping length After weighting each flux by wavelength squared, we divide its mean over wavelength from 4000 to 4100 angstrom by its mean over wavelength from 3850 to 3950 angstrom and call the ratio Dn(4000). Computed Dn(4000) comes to 1.8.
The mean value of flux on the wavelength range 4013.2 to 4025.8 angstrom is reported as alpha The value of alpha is 18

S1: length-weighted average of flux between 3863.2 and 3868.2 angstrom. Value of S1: 13.3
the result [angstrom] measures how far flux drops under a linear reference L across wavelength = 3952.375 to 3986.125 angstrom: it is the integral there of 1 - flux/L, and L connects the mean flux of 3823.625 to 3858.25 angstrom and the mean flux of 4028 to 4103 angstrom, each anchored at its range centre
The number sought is 7.66 angstrom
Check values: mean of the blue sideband 9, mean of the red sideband 17.4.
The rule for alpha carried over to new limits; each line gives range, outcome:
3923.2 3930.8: 7.9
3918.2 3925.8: 9.61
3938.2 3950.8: 10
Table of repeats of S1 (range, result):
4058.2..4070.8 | 17.1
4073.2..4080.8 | 17.1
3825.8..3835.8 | 6.2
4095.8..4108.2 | 17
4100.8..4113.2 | 18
